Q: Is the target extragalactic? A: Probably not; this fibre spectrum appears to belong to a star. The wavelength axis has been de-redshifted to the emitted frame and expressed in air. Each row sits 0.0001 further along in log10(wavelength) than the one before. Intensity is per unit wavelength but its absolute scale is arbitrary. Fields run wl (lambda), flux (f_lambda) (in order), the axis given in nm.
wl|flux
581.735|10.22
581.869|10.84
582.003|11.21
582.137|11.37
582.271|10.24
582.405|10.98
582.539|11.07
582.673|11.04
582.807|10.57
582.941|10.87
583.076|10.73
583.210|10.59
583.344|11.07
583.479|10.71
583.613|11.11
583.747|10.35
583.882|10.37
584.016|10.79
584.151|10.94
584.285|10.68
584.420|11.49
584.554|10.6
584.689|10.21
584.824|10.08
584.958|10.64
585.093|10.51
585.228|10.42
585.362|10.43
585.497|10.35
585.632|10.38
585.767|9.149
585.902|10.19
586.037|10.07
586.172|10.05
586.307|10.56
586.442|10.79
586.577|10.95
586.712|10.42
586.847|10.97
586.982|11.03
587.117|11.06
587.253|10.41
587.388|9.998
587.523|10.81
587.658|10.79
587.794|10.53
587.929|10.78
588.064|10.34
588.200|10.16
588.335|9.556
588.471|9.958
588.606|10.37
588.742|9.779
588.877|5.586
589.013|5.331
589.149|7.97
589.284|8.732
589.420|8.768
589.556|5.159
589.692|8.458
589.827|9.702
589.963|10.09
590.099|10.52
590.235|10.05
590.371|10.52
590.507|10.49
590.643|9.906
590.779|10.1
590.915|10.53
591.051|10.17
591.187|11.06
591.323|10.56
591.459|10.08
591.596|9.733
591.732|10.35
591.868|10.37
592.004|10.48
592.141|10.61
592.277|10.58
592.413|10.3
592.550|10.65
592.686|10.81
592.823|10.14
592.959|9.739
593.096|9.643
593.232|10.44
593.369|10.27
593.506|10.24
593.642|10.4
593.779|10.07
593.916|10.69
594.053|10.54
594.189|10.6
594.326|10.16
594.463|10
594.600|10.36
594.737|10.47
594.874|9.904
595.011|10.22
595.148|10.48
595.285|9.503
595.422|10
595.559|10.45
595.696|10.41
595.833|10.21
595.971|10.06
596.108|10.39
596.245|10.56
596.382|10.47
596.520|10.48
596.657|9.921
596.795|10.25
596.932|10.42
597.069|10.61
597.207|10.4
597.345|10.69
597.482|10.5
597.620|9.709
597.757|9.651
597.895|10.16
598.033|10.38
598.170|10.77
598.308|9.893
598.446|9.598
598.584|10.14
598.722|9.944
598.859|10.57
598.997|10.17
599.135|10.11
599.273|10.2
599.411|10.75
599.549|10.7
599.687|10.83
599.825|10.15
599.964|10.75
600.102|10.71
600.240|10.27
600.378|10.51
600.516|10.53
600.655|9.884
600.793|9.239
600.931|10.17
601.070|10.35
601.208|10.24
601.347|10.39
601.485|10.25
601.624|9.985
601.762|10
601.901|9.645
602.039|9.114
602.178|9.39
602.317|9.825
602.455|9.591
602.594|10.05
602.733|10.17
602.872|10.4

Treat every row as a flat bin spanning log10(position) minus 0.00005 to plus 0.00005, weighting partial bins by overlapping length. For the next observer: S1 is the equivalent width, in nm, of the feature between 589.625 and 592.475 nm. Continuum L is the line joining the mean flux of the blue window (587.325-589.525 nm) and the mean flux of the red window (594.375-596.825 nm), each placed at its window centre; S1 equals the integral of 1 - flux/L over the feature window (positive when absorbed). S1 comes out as -0.178 nm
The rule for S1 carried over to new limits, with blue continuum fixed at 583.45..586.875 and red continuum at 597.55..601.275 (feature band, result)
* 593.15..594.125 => 0.00 nm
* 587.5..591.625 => 0.34 nm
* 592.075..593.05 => 0.00 nm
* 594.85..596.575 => 0.01 nm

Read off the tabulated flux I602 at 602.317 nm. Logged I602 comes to 9.825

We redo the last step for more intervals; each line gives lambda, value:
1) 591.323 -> 10.56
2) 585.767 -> 9.149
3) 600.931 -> 10.17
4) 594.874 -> 9.904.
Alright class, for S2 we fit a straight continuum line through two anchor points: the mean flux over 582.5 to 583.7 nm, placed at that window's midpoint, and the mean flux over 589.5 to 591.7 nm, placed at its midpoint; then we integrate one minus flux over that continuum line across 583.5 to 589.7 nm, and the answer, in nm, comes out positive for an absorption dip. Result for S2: 0.25 nm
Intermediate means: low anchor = 10.9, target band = 9.98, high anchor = 9.86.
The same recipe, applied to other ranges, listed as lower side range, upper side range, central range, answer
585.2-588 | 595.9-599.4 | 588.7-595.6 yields 0.350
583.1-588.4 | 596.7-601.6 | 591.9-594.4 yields 0.008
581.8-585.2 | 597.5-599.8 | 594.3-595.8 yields 0.026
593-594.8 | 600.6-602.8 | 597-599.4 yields -0.035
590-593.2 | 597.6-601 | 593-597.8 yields 0.009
